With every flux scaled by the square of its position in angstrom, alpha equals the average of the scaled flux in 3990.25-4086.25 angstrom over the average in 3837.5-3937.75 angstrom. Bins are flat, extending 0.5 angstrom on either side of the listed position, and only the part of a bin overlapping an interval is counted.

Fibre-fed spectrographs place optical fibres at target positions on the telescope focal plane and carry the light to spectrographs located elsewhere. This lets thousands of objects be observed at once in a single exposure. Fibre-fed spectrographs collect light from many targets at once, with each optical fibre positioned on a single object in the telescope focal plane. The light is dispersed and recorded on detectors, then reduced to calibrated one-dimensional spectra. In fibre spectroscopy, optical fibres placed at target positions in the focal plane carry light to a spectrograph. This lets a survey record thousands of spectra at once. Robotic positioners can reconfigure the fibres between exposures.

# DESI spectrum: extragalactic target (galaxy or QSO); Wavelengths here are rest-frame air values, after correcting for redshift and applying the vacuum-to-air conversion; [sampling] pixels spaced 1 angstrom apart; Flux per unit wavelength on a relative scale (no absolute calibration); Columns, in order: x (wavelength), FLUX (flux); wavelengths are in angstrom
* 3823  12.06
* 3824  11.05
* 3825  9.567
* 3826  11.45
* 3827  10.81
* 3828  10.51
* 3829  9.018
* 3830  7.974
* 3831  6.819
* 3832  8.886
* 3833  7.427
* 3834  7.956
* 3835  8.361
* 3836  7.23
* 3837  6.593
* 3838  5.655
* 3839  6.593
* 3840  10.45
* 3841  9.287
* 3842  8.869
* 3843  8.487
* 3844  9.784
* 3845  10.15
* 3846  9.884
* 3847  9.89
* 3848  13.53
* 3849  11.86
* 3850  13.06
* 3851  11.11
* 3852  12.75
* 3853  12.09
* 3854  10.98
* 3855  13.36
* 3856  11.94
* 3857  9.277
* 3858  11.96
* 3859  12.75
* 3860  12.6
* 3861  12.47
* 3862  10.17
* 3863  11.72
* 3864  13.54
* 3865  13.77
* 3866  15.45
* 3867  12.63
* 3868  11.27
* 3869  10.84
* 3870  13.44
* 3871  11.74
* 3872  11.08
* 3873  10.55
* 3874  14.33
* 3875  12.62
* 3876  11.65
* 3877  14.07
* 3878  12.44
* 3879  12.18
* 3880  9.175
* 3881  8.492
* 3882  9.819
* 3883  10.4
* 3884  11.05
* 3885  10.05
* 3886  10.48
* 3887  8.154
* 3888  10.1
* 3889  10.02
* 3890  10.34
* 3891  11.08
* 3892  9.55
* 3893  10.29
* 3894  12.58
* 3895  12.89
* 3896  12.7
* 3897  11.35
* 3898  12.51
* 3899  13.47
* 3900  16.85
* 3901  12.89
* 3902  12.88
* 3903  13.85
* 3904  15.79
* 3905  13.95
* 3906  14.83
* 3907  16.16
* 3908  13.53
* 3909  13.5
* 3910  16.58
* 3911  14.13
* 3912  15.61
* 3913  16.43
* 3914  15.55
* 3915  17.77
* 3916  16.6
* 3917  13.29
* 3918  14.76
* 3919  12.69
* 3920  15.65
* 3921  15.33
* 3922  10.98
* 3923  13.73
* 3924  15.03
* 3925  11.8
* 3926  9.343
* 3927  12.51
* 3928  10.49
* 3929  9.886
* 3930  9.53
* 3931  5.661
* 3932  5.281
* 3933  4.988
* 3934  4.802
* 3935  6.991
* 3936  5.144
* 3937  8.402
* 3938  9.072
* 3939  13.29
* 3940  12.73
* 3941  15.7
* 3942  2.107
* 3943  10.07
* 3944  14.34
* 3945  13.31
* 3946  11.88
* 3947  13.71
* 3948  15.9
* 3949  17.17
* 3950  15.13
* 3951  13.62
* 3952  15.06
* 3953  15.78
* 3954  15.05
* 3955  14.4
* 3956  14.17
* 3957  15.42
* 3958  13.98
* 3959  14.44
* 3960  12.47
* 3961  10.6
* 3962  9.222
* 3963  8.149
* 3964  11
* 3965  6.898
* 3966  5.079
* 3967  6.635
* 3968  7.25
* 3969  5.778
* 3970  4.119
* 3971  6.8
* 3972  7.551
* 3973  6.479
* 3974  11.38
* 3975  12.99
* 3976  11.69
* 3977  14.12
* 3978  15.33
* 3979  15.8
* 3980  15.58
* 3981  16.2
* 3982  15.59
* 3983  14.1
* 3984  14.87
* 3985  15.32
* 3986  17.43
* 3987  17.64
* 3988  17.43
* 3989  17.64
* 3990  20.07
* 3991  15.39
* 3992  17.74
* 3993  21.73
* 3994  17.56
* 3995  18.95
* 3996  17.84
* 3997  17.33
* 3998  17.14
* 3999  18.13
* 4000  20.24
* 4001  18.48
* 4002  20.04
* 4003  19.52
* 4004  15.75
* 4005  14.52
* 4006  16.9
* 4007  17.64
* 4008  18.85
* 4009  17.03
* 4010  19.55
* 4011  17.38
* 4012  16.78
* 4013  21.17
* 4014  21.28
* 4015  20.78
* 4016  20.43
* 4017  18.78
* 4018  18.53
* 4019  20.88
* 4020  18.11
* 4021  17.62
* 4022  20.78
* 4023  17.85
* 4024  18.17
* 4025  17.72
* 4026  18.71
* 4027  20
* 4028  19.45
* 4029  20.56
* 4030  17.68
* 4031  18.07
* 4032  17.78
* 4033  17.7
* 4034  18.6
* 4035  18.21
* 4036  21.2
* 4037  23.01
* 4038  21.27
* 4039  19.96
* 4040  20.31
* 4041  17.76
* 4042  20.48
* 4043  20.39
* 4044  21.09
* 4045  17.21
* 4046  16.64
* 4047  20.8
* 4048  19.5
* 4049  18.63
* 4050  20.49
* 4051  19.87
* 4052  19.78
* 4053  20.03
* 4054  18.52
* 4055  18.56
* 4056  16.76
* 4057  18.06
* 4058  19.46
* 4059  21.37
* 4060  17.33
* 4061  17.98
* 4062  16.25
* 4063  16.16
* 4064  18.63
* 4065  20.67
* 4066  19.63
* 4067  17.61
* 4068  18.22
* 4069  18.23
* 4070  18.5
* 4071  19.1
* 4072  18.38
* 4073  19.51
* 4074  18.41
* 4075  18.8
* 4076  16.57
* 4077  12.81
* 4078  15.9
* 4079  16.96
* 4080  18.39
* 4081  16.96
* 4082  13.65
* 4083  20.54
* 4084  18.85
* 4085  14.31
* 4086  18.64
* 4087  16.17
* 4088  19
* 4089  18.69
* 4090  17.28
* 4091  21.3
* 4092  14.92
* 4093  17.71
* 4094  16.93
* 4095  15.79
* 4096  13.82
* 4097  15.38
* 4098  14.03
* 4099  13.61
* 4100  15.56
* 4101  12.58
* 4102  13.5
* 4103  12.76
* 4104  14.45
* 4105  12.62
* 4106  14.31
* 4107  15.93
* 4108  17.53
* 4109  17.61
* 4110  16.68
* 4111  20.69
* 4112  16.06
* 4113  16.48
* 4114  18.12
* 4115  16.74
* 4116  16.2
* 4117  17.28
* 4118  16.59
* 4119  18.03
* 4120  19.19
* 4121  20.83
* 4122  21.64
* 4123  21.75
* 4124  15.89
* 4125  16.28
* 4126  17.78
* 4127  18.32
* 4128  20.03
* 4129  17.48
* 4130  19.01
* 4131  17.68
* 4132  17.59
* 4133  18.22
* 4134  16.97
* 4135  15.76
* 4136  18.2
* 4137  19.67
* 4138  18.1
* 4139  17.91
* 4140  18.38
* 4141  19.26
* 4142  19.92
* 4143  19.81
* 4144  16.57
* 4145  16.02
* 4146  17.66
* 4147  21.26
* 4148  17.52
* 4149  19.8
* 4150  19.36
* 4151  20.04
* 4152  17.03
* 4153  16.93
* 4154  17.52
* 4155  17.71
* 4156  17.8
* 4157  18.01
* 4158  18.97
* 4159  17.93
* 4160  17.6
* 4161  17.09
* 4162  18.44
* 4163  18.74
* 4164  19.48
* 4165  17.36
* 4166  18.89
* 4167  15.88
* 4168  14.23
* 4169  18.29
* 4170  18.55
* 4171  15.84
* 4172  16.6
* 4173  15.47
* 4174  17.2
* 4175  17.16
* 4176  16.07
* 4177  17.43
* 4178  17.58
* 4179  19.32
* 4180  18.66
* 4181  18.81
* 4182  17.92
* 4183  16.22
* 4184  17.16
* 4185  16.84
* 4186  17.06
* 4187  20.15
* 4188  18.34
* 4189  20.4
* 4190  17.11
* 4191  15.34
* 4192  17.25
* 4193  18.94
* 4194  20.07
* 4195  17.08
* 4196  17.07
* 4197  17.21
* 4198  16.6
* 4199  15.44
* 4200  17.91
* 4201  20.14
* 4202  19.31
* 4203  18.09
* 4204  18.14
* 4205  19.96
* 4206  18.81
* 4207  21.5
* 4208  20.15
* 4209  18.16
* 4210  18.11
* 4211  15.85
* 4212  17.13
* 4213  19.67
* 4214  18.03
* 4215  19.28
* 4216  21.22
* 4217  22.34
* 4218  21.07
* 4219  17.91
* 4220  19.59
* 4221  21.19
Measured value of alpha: 1.71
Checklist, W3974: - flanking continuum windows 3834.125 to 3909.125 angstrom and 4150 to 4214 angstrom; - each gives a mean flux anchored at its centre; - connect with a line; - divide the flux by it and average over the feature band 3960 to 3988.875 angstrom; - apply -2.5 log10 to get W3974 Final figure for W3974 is 0.18 mag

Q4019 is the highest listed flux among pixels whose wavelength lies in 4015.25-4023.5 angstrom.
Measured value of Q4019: 20.88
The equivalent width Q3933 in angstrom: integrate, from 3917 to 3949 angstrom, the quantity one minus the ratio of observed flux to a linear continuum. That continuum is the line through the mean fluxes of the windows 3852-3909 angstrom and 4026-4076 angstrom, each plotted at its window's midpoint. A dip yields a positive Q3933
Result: 7.3 angstrom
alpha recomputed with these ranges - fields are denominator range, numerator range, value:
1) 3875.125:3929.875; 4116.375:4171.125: 1.61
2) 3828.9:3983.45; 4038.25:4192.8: 1.71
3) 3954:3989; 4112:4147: 1.62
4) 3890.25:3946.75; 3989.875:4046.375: 1.63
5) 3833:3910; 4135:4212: 1.82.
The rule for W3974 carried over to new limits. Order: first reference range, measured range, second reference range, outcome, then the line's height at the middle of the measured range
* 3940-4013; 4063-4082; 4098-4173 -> -0.10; 16.2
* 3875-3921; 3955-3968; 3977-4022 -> 0.43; 16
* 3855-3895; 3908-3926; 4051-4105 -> -0.15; 12.7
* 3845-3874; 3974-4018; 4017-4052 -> 0.02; 17.7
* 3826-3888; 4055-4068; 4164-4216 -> -0.21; 15.1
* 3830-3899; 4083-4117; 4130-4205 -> 0.00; 16.3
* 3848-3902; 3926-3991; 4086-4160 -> 0.17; 13.7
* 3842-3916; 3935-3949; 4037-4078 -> 0.28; 14.6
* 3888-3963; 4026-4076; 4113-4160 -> -0.20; 15.9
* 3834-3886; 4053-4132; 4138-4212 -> -0.08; 16.2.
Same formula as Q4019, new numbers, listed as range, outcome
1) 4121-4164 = 21.75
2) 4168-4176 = 18.55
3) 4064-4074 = 20.67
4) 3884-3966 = 17.77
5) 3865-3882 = 15.45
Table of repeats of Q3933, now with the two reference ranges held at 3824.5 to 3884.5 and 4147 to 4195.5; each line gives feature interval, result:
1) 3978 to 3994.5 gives -3.8 angstrom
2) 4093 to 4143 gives -1.3 angstrom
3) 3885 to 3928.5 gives -4.6 angstrom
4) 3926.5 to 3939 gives 4.5 angstrom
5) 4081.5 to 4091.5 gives -1.2 angstrom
